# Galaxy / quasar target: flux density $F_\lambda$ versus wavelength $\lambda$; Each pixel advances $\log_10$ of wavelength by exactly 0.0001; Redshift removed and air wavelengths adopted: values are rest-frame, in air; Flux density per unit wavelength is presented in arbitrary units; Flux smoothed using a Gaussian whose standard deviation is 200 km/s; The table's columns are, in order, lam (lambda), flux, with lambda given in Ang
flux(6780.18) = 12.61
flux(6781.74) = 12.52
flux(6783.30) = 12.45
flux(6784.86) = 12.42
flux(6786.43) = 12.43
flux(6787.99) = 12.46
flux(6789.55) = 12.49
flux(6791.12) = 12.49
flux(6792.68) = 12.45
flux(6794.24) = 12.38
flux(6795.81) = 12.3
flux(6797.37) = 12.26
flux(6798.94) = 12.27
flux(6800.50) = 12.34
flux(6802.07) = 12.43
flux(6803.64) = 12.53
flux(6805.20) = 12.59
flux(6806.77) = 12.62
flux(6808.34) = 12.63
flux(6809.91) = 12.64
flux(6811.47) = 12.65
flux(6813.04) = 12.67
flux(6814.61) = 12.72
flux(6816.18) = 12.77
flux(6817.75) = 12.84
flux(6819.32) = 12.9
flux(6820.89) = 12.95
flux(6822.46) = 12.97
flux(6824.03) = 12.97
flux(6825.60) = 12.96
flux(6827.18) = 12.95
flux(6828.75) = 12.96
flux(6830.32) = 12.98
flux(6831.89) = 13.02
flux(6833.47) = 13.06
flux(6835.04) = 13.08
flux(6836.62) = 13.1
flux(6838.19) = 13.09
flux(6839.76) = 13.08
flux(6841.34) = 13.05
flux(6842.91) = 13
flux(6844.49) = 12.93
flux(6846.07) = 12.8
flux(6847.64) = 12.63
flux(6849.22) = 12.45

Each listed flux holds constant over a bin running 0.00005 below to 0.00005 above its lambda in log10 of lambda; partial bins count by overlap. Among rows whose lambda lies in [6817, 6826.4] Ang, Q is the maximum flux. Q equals 12.97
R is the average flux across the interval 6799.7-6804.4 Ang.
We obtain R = 12.4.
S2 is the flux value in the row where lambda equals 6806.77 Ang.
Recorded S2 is 12.62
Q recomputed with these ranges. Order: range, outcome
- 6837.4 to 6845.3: 13.09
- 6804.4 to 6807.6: 12.62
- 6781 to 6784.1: 12.52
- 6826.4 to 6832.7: 13.02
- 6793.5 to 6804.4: 12.53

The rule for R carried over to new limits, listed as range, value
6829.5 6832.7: 13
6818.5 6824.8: 13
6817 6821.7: 12.9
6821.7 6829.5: 13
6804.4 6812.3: 12.6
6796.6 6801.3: 12.3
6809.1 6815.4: 12.7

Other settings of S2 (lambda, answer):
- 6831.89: 13.02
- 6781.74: 12.52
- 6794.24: 12.38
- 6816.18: 12.77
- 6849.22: 12.45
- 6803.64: 12.53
